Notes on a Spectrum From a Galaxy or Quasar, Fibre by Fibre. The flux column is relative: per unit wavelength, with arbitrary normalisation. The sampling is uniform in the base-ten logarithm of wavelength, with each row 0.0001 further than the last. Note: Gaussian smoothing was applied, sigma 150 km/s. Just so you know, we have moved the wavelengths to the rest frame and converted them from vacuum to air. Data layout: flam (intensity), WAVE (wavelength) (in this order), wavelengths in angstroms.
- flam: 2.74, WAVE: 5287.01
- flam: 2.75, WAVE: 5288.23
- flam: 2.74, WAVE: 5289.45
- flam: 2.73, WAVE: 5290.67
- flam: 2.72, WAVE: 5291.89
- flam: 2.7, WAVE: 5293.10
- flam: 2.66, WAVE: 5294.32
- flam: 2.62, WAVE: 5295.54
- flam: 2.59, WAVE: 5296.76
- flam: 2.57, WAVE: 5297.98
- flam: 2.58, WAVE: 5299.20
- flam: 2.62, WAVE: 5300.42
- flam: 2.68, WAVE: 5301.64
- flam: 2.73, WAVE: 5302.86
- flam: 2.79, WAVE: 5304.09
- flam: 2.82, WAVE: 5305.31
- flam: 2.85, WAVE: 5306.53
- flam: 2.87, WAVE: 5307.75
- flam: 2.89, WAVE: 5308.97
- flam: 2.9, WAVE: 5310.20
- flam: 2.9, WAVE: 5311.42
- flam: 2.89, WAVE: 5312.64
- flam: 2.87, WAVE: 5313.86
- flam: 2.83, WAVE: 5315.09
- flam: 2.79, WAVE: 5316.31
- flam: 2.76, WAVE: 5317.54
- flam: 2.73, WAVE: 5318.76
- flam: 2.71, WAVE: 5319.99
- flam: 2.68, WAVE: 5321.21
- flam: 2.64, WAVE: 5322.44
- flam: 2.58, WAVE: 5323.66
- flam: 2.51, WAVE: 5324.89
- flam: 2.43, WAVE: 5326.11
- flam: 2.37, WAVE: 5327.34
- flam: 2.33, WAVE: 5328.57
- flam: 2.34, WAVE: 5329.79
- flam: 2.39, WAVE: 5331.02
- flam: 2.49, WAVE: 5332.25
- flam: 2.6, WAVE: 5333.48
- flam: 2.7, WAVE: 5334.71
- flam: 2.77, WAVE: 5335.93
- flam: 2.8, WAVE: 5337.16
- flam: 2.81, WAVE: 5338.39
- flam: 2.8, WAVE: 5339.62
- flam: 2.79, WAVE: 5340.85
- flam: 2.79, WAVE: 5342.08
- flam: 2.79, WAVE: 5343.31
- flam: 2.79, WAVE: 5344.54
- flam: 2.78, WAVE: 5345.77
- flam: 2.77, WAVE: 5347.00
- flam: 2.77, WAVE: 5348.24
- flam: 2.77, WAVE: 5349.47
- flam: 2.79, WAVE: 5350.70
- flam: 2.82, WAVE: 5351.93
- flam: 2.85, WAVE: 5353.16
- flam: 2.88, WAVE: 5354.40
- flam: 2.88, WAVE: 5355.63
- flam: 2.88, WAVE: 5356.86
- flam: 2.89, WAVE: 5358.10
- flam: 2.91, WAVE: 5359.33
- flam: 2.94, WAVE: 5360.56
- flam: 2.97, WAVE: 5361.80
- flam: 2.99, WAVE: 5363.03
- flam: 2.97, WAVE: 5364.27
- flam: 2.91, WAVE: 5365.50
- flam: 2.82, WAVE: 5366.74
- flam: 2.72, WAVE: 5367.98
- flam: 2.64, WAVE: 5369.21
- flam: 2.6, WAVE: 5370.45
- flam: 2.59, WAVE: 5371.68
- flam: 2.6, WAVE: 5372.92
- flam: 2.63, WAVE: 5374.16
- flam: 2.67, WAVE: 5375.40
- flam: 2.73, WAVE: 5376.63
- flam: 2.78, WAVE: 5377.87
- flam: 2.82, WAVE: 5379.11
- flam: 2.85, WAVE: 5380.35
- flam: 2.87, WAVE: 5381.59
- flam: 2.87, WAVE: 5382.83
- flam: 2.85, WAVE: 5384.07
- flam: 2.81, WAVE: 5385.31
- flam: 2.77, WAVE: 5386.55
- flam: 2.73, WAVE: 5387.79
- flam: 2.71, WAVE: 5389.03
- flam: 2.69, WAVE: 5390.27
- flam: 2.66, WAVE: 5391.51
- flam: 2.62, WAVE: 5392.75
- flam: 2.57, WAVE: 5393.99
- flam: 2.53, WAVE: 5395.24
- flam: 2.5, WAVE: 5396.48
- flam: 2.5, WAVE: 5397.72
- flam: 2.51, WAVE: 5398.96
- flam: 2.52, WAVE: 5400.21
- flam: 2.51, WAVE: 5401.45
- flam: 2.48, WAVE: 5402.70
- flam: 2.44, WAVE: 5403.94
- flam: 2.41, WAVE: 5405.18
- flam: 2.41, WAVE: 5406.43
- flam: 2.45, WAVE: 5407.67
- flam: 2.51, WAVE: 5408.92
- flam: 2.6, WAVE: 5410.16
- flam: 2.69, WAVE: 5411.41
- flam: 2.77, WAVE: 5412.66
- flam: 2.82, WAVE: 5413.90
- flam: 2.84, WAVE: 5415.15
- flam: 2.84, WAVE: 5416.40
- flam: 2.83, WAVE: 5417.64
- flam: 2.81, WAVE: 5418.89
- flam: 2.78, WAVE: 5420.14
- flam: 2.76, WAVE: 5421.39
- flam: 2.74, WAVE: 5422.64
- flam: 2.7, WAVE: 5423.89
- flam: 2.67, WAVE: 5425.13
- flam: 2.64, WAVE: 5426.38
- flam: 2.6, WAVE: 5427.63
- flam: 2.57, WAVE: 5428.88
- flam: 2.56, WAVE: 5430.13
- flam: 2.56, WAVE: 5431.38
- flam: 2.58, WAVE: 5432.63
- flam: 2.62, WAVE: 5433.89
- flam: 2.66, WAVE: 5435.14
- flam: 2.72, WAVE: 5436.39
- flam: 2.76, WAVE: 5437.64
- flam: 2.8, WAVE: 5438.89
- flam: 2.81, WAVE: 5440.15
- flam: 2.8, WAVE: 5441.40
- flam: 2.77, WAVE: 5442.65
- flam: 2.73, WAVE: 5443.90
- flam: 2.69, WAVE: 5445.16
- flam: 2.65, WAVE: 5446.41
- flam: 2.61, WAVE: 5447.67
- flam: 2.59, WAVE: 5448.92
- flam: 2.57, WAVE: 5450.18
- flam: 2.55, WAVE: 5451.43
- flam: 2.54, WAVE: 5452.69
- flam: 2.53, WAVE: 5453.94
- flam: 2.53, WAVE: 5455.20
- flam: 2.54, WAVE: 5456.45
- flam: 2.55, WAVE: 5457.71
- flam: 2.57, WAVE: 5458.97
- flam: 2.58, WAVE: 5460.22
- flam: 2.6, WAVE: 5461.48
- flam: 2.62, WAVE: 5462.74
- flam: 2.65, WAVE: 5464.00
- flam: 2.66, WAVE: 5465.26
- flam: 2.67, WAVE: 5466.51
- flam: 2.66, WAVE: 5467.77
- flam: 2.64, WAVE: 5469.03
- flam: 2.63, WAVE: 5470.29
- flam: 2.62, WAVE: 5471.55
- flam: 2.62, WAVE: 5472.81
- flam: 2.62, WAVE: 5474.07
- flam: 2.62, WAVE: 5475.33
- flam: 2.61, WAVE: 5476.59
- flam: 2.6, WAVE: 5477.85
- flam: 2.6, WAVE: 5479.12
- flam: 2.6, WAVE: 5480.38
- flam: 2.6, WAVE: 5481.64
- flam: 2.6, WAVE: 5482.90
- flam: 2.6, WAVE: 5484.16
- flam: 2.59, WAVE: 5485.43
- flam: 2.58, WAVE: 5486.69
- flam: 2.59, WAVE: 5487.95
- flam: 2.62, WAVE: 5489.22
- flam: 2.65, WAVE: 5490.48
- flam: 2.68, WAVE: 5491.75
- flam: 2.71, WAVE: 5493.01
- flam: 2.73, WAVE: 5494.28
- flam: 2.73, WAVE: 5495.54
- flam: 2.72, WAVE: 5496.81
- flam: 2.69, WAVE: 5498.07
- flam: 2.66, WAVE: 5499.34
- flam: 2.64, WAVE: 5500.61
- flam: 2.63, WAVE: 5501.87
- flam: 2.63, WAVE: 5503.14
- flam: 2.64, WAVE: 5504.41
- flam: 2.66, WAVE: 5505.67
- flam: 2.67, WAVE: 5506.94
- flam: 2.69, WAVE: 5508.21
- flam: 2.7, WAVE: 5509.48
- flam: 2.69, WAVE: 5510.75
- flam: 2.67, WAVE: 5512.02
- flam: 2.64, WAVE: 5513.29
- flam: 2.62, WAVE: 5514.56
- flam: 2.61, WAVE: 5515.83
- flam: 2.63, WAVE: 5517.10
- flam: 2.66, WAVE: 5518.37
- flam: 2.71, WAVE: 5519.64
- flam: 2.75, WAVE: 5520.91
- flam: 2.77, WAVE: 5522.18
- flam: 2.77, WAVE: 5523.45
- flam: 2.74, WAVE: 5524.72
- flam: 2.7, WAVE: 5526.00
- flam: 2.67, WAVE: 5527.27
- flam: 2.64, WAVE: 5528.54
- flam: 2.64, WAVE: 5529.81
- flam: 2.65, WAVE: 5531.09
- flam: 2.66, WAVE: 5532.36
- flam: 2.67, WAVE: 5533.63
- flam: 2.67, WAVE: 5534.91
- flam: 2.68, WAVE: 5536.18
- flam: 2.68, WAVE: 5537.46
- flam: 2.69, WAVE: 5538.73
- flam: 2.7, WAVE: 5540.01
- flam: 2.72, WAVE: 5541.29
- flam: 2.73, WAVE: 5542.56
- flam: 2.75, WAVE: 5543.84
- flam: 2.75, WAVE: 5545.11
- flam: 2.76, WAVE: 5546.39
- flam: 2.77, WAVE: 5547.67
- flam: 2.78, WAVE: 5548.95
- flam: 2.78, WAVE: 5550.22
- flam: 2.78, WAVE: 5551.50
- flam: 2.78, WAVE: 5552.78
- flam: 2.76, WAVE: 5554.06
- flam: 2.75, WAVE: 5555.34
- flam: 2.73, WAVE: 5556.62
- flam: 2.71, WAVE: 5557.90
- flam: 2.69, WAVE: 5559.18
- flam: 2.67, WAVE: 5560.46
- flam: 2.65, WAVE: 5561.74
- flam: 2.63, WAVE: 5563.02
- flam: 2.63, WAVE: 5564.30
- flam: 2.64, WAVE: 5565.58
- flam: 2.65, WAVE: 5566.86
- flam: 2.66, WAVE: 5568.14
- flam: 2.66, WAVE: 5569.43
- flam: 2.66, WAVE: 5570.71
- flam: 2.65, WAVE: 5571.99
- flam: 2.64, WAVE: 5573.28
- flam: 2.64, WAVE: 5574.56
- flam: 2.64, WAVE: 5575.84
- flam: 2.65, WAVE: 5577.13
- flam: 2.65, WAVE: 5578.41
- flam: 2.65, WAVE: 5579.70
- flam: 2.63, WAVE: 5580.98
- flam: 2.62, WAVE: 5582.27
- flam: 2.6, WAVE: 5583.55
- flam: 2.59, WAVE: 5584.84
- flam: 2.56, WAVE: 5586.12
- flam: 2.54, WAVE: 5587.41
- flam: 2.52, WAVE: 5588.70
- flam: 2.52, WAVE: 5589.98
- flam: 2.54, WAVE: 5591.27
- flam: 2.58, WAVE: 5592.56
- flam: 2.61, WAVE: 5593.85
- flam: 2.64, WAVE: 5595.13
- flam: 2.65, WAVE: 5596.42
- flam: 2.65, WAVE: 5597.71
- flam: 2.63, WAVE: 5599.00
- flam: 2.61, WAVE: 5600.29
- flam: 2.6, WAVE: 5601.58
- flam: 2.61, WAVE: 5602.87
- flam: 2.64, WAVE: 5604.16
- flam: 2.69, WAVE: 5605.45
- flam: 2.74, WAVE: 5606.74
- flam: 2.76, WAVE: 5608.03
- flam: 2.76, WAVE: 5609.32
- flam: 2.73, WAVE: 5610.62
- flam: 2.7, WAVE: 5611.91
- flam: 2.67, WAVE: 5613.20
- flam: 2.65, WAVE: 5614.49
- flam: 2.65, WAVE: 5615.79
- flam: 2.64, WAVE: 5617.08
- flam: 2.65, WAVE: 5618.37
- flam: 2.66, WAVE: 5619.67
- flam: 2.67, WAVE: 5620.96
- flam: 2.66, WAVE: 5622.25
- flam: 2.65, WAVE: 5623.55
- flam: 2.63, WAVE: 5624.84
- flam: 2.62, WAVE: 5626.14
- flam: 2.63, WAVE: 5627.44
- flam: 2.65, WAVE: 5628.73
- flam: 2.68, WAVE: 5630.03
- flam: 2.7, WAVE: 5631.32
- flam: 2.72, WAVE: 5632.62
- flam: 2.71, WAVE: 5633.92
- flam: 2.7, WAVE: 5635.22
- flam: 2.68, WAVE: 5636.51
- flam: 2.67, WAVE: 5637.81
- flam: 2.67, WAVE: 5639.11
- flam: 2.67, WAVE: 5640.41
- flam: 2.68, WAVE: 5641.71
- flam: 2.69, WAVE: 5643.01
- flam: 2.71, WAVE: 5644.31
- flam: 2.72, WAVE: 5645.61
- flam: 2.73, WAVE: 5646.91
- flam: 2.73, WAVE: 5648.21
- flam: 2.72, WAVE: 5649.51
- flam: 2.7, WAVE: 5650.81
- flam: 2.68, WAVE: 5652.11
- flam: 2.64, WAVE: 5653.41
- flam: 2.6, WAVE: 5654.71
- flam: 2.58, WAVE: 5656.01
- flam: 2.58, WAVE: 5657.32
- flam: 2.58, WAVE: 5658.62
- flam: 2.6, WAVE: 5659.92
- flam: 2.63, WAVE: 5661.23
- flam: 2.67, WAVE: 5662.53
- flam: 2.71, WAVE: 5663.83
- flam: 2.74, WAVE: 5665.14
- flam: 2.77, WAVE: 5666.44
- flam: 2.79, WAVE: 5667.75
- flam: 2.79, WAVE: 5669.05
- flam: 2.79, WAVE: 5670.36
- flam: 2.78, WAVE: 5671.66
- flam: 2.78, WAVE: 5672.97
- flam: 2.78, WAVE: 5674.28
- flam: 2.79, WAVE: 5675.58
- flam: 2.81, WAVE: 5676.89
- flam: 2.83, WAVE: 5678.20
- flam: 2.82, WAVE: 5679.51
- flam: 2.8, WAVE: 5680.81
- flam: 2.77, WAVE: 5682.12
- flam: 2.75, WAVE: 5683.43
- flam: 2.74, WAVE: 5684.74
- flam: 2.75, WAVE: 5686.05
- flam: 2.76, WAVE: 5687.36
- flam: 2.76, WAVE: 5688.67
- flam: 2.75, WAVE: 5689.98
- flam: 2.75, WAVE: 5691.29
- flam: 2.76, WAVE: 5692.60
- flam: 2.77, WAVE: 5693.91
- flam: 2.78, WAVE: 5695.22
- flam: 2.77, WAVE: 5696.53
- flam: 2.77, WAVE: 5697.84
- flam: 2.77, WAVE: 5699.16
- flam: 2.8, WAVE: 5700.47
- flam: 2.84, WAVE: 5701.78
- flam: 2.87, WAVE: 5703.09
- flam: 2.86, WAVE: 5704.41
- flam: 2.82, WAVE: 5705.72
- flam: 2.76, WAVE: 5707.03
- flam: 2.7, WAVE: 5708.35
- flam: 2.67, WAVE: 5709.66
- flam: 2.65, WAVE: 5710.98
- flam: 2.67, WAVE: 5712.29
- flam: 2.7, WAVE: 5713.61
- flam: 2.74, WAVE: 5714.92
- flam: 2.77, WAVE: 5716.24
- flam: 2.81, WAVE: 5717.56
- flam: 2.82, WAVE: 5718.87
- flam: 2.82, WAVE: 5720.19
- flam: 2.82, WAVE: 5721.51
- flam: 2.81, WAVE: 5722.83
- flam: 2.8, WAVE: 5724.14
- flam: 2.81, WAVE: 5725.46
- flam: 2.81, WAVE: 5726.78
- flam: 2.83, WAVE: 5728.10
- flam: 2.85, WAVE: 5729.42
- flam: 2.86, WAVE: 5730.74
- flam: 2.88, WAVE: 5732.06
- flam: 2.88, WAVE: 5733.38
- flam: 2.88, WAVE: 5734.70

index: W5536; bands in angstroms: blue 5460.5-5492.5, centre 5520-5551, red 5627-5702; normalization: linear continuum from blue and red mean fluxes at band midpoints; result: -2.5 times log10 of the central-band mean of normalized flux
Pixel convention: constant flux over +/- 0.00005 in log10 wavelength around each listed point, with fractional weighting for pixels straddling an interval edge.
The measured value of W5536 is -0.02 mag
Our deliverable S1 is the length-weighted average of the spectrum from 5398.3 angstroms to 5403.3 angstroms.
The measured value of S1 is 2.5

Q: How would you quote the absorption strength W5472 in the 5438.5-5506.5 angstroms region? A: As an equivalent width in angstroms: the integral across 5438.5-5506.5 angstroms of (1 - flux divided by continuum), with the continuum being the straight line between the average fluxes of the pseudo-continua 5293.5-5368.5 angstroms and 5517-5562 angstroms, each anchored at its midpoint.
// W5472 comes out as 2.2 angstroms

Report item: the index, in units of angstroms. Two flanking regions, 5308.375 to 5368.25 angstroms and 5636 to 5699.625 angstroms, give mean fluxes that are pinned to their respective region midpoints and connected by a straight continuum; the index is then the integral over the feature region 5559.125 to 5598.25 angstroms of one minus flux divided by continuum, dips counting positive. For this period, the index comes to 1.6 angstroms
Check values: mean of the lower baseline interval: 2.75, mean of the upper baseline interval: 2.73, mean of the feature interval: 2.62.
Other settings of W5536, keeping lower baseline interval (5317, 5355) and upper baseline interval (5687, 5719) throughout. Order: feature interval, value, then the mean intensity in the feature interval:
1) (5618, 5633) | 0.04 mag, 2.66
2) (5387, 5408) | 0.06 mag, 2.55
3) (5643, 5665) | 0.04 mag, 2.66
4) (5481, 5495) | 0.03 mag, 2.63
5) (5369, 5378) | 0.02 mag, 2.65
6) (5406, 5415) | 0.03 mag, 2.62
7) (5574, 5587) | 0.05 mag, 2.62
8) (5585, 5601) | 0.06 mag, 2.59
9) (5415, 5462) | 0.02 mag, 2.66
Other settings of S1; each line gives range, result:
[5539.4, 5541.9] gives 2.71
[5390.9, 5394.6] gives 2.62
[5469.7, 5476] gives 2.62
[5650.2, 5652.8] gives 2.69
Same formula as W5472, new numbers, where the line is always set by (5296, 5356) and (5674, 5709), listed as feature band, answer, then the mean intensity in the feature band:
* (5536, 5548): 0.1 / 2.72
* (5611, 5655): 1.5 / 2.68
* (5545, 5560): 0.0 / 2.75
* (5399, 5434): 1.3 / 2.63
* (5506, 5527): 0.5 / 2.69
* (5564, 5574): 0.4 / 2.65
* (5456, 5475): 0.9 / 2.62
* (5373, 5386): -0.3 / 2.78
